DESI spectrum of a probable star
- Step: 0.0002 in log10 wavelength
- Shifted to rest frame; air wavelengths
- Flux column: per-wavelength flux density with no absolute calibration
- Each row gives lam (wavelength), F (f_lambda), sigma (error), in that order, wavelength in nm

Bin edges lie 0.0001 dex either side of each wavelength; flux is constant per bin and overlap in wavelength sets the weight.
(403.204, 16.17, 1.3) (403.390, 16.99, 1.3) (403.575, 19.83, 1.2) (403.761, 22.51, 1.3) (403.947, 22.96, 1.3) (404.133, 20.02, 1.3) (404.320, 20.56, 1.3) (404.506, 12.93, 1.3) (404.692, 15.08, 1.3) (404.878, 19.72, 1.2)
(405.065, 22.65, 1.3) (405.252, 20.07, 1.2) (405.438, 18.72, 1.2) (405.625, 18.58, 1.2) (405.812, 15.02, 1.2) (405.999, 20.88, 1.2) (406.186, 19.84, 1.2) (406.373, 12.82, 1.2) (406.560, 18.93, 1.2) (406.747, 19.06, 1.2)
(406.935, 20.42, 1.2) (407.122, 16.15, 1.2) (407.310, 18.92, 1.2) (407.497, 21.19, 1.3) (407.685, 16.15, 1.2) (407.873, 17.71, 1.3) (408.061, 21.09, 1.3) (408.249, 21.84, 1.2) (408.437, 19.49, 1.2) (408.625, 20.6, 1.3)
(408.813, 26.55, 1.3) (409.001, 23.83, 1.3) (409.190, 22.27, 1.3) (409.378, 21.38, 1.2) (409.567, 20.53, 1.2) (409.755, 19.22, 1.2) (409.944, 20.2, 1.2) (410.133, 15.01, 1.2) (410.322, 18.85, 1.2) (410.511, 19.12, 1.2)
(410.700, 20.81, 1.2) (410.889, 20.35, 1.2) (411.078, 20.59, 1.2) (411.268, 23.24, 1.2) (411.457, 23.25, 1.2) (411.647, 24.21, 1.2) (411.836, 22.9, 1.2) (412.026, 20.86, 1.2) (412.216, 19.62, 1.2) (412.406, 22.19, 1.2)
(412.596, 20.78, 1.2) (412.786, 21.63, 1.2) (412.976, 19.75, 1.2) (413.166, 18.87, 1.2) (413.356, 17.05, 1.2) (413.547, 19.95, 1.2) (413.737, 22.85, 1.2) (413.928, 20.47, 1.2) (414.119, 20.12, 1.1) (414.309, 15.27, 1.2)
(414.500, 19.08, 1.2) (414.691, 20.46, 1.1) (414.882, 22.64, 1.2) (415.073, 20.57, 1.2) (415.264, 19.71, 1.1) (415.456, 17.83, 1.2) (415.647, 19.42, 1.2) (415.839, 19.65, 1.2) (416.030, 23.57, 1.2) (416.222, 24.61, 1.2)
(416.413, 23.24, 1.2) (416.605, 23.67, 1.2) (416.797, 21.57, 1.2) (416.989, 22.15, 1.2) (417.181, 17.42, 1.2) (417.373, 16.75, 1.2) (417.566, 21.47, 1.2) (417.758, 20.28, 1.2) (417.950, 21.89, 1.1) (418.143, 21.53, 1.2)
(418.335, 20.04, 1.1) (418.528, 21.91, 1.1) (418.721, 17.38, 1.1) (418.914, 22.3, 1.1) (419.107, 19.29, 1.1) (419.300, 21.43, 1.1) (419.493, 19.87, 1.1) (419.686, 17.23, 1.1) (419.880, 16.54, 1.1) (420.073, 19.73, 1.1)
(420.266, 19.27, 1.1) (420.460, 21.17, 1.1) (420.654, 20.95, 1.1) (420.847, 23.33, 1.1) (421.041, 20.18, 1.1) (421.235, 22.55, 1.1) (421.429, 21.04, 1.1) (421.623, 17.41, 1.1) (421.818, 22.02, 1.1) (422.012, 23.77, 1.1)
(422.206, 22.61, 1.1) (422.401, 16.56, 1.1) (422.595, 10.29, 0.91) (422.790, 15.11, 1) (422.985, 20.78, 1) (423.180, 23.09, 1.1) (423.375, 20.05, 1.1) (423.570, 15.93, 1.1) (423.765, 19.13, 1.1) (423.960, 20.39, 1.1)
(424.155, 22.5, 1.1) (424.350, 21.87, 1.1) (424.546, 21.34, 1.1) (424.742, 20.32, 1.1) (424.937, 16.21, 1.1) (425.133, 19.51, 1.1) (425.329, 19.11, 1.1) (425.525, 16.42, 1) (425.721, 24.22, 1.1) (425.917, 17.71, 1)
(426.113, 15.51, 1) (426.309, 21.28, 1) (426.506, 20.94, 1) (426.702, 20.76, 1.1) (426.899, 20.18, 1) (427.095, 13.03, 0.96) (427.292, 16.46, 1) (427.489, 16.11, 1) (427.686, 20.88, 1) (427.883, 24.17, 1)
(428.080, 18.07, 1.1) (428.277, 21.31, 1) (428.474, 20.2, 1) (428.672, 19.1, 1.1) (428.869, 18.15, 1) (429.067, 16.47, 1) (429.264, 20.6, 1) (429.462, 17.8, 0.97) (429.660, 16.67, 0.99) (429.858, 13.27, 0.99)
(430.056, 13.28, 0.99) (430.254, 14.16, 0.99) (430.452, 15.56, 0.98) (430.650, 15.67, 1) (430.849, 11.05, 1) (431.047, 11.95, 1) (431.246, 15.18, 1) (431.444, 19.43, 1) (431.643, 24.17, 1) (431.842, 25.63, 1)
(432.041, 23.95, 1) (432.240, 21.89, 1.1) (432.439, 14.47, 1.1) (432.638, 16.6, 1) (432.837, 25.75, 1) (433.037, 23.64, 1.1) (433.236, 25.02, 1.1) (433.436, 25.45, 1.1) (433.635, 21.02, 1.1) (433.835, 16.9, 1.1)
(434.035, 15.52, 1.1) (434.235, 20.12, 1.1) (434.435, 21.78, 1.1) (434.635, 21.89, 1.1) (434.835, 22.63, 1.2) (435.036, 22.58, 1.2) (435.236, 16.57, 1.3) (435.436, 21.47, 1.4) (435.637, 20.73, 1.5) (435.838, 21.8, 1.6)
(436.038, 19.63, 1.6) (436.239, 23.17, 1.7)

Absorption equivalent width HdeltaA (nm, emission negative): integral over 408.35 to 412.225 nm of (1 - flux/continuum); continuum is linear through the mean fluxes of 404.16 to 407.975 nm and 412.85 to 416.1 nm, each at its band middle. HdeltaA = -0.42 nm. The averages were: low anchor 18.3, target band 21.1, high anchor 19.8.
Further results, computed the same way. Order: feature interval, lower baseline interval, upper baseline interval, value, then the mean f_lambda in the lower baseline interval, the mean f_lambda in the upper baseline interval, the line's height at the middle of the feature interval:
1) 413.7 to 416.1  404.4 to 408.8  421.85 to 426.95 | -0.12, 18.8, 19.5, 19.1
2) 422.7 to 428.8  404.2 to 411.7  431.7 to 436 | 0.39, 19.7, 21.2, 20.7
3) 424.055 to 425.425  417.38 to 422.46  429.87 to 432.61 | -0.07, 20.4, 17.3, 19.1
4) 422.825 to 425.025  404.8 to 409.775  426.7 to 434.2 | -0.12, 19.8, 18.7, 19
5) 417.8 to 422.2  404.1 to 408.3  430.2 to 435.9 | -0.31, 18.6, 19.8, 19.2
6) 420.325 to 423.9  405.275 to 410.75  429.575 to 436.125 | -0.08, 19.5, 19.3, 19.4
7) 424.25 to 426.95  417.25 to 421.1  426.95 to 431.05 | -0.24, 20.1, 17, 18.1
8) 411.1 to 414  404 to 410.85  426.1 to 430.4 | -0.32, 19.4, 18.1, 19.1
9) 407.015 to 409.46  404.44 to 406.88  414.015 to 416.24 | -0.25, 18.1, 20.1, 18.7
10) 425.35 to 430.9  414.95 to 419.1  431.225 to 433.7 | 0.95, 20.8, 21.9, 21.6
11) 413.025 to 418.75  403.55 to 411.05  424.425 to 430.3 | -0.39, 19.6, 18.5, 19.1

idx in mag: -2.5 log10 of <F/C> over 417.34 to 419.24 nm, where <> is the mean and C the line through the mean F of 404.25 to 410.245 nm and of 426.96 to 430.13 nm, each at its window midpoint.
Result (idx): -0.10 mag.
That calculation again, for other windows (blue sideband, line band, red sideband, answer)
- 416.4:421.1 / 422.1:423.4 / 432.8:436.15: 0.13 mag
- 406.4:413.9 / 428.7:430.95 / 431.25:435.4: 0.31 mag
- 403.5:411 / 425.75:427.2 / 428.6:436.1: 0.03 mag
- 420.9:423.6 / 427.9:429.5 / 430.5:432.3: -0.02 mag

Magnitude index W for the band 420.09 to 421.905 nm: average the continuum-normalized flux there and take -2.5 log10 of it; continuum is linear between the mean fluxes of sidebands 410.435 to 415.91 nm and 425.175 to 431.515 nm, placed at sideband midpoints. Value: -0.10 mag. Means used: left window 20.5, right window 17.6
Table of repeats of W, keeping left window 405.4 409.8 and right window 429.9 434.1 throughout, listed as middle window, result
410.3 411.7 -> -0.10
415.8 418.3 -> -0.11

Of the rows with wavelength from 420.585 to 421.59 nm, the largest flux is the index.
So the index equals 23.33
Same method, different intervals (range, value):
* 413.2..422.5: 24.61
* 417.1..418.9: 21.91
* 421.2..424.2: 23.77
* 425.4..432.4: 25.63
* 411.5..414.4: 24.21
